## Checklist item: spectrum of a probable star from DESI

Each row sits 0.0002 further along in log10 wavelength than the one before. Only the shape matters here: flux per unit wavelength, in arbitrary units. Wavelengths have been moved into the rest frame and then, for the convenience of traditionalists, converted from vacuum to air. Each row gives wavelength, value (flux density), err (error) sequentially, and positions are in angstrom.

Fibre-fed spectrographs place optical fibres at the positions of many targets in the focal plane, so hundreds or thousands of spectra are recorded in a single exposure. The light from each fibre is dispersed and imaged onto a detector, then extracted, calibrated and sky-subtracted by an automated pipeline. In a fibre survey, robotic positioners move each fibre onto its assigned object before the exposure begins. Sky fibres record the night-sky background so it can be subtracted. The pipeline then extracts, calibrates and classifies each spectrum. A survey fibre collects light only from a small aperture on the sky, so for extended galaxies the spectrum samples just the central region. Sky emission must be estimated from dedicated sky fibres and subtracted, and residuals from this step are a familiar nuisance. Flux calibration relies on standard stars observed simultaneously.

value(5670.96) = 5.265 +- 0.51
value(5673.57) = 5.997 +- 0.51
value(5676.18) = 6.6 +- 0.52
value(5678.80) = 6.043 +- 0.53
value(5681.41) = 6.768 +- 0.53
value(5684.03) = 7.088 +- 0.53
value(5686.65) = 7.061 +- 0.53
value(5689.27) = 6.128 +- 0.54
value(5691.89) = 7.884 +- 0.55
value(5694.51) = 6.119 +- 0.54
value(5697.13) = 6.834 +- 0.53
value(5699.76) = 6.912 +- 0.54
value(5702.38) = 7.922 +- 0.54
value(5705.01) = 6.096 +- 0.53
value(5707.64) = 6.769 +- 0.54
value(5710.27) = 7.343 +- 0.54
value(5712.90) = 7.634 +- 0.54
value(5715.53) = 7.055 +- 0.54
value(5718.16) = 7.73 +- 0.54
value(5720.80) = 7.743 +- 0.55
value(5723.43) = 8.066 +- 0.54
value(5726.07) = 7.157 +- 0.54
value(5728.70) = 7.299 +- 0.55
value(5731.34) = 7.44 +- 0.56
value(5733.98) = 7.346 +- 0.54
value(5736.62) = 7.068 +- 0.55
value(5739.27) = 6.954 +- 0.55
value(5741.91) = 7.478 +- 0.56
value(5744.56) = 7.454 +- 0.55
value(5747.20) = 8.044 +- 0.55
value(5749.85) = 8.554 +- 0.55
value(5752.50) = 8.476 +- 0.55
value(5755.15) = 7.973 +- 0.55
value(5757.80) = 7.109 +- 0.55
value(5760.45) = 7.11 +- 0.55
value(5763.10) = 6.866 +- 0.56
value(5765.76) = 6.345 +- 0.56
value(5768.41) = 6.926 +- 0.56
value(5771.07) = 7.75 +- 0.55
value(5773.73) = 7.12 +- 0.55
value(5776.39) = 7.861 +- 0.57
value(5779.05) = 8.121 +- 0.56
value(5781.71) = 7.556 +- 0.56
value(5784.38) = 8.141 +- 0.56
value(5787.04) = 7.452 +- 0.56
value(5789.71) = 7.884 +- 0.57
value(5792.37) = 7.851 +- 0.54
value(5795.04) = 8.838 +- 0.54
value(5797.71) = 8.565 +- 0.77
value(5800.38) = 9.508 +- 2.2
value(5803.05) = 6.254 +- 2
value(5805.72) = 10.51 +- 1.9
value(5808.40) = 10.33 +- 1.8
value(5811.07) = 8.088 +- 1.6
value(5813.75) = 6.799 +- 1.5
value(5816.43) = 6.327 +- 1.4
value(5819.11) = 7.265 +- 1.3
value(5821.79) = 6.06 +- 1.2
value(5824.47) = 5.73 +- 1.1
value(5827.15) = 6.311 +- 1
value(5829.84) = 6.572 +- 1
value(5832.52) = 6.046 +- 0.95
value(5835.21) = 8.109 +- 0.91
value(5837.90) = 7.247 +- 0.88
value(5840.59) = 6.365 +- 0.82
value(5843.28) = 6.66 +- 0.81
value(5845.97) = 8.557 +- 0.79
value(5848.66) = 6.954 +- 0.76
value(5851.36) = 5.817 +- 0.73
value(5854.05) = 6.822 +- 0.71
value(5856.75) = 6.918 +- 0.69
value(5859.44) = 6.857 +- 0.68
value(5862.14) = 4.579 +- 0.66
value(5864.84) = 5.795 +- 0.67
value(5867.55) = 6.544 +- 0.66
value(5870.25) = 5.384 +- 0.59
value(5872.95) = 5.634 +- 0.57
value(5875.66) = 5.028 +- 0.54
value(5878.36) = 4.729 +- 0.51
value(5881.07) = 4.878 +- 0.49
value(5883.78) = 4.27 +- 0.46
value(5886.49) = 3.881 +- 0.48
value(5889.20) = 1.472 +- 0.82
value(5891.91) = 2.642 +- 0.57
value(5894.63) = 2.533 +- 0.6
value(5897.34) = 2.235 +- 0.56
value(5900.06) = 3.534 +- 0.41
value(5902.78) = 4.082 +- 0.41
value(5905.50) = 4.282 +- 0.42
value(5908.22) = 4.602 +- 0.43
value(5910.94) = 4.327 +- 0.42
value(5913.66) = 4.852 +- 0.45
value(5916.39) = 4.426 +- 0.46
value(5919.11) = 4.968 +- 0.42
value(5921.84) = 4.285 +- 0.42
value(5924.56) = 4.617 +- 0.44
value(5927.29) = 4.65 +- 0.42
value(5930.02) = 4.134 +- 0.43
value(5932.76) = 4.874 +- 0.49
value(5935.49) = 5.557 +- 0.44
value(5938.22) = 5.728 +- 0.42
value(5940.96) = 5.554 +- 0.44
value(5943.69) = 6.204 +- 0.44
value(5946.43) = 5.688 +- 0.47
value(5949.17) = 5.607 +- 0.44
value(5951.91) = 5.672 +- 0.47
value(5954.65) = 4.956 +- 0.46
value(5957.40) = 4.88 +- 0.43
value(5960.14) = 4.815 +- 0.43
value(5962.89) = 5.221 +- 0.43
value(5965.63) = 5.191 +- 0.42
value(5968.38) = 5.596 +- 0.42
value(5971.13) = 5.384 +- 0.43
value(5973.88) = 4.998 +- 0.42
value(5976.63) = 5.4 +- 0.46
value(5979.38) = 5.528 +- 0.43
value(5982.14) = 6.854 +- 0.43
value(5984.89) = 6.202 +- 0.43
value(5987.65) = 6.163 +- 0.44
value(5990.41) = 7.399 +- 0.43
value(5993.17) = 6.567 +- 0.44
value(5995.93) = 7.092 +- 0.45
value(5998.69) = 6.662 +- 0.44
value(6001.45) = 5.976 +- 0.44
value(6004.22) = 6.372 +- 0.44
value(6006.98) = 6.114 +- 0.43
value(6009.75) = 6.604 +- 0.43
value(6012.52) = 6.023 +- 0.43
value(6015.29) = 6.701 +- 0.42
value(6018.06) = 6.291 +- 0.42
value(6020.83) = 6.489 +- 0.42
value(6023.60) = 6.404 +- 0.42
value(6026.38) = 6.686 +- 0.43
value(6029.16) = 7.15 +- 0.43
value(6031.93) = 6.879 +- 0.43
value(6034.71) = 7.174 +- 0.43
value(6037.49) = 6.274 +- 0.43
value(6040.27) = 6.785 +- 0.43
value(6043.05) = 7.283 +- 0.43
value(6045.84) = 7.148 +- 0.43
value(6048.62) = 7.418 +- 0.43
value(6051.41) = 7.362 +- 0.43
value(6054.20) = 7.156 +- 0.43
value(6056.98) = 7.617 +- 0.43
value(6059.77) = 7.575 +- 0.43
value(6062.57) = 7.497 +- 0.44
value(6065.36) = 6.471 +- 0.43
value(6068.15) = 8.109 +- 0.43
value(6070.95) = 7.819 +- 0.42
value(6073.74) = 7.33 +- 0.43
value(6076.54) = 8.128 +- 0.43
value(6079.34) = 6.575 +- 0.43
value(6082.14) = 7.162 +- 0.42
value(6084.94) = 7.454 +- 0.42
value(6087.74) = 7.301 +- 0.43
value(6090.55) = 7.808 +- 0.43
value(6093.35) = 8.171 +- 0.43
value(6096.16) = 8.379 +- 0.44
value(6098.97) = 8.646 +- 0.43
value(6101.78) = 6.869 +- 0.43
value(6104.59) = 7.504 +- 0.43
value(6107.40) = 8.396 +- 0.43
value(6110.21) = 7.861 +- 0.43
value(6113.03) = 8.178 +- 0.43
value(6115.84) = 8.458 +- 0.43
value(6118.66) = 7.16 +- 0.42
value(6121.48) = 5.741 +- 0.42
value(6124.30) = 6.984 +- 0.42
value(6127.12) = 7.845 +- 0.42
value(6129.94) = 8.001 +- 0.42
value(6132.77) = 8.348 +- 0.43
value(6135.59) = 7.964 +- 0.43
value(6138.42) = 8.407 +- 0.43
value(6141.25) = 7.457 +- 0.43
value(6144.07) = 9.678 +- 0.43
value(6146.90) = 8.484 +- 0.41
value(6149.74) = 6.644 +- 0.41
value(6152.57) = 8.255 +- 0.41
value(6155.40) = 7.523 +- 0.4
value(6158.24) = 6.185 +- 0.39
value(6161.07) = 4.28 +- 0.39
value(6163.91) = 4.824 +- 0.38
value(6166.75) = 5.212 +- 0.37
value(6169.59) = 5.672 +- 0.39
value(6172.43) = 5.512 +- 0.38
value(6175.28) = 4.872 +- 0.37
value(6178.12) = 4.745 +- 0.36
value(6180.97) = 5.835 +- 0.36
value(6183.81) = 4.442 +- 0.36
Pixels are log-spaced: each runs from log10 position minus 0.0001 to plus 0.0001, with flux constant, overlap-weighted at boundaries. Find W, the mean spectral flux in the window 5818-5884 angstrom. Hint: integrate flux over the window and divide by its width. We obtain 6.23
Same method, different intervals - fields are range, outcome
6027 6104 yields 7.39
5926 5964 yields 5.25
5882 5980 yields 4.63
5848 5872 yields 6.15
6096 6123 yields 7.68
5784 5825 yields 7.89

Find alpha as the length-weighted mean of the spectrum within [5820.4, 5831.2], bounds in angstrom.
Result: 6.18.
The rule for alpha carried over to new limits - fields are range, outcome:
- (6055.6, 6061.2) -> 7.58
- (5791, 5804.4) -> 8.21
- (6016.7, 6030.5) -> 6.6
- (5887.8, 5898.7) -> 2.23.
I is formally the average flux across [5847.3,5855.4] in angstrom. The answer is 6.54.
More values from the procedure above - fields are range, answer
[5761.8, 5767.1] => 6.61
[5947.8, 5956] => 5.41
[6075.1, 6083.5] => 7.29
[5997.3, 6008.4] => 6.28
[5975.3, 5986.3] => 6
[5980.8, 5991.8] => 6.65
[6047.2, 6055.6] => 7.32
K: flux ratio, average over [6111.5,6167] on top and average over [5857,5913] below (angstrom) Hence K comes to 1.7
